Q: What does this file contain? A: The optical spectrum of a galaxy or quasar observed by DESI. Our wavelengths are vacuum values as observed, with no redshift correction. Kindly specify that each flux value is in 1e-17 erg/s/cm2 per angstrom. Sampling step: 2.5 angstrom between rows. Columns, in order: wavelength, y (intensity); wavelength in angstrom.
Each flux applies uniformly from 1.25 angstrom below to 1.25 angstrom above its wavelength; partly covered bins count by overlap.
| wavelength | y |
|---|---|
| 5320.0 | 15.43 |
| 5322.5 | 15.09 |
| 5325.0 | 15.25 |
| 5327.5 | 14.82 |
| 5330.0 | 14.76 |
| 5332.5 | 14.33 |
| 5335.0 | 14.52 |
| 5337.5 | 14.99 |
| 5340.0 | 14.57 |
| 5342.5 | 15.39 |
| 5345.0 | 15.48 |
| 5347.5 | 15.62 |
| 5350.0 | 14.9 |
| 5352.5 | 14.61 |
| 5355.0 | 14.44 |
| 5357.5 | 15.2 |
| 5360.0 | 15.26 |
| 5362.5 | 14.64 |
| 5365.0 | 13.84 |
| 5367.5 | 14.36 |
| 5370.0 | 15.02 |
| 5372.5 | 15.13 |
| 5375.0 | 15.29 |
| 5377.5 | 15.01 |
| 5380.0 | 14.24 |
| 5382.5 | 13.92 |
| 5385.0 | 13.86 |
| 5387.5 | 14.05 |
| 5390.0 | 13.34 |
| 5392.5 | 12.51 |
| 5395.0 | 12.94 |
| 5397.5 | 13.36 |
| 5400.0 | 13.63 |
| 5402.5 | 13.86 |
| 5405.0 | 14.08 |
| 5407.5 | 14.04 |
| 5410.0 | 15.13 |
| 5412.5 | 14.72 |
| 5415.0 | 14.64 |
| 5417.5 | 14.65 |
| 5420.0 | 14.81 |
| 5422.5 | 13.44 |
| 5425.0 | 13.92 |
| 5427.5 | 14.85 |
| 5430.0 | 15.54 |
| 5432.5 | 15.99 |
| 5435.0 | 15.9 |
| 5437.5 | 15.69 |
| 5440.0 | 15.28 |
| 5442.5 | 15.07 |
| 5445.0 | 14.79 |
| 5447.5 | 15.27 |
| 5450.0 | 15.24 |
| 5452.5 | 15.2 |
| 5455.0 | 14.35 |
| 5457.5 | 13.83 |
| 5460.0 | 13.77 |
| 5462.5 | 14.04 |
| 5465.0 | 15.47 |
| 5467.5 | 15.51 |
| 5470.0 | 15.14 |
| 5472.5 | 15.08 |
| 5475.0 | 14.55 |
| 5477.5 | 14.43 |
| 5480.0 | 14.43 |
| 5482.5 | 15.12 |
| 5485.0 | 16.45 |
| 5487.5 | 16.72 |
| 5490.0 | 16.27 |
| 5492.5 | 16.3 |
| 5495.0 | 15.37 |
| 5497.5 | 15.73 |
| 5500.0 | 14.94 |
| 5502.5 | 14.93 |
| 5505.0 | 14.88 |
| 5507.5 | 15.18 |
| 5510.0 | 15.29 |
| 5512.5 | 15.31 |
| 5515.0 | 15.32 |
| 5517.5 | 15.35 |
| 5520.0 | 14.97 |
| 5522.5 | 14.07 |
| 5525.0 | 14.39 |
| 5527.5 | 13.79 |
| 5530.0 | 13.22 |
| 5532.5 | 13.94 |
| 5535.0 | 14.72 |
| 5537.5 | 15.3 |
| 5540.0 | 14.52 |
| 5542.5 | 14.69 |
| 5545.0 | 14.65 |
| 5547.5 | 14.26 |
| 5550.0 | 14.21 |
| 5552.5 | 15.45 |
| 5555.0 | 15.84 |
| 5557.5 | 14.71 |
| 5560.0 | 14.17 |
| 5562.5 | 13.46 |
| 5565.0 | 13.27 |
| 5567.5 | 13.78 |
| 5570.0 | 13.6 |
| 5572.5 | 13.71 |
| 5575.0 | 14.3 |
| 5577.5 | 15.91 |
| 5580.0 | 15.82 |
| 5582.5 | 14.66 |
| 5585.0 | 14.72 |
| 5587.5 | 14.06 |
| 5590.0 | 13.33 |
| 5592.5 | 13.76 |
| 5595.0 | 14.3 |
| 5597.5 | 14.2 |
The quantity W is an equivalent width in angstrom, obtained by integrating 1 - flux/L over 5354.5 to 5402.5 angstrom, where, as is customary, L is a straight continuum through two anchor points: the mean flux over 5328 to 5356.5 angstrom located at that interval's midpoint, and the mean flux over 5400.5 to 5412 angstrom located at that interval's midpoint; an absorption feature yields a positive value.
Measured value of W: 1.1 angstrom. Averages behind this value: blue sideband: 14.9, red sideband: 14.3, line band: 14.2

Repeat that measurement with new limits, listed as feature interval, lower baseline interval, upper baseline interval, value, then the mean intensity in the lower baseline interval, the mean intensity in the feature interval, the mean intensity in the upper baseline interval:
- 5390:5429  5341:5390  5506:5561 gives 1.8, 14.7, 14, 14.7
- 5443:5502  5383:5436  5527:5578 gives -3.5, 14.2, 15.1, 14.3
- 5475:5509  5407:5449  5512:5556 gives -1.5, 14.9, 15.4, 14.6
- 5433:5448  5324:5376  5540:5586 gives -0.7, 14.9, 15.4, 14.5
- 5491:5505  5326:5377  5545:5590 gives -0.8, 14.9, 15.4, 14.4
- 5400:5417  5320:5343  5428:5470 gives 0.7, 14.9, 14.4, 15.1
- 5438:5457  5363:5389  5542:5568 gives -0.7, 14.5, 15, 14.4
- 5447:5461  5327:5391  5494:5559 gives 0.2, 14.7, 14.6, 14.8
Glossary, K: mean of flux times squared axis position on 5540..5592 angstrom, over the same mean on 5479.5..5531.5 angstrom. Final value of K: 1.0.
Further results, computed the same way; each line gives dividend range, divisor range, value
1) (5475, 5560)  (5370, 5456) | 1.07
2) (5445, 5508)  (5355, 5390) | 1.08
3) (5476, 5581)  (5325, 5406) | 1.09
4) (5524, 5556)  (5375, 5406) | 1.11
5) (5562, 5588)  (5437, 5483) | 1.01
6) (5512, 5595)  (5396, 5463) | 1.03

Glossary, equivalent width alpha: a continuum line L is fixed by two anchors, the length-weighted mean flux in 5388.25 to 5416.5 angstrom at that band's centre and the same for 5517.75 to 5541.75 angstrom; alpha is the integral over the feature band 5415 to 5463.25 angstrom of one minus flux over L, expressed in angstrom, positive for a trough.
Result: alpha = -2.84 angstrom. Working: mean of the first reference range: 13.9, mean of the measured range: 14.8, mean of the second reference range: 14.4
